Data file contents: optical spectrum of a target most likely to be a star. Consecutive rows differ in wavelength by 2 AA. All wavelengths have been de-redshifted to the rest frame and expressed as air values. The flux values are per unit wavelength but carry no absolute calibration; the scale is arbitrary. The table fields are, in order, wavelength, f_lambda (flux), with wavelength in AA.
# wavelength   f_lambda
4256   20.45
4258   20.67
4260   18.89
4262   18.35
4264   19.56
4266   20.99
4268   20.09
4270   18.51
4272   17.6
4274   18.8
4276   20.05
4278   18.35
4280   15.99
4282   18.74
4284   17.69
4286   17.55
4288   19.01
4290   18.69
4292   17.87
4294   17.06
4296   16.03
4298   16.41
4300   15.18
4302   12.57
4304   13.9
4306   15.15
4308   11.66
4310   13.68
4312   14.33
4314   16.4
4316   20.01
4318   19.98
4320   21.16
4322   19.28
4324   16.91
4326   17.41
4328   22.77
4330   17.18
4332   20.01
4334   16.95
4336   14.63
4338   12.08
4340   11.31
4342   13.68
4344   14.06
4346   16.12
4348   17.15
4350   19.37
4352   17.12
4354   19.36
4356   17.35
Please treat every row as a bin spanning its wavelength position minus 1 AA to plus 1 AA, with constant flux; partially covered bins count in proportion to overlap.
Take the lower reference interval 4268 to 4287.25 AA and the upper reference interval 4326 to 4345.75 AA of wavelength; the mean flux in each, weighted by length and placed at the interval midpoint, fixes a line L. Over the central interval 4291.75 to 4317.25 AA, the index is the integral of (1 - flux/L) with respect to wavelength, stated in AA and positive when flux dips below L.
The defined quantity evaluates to 2.7 AA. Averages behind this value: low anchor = 18.3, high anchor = 15.9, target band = 15.4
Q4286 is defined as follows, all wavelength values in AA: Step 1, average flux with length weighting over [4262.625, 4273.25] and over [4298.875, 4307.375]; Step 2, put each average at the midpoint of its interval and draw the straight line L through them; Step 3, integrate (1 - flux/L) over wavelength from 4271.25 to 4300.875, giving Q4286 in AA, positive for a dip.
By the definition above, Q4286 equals -1.9 AA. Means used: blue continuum 19.3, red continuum 14.1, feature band 17.7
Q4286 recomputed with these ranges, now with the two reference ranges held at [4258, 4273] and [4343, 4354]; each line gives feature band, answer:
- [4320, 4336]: -0.9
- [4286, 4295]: 0.2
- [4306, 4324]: 0.9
